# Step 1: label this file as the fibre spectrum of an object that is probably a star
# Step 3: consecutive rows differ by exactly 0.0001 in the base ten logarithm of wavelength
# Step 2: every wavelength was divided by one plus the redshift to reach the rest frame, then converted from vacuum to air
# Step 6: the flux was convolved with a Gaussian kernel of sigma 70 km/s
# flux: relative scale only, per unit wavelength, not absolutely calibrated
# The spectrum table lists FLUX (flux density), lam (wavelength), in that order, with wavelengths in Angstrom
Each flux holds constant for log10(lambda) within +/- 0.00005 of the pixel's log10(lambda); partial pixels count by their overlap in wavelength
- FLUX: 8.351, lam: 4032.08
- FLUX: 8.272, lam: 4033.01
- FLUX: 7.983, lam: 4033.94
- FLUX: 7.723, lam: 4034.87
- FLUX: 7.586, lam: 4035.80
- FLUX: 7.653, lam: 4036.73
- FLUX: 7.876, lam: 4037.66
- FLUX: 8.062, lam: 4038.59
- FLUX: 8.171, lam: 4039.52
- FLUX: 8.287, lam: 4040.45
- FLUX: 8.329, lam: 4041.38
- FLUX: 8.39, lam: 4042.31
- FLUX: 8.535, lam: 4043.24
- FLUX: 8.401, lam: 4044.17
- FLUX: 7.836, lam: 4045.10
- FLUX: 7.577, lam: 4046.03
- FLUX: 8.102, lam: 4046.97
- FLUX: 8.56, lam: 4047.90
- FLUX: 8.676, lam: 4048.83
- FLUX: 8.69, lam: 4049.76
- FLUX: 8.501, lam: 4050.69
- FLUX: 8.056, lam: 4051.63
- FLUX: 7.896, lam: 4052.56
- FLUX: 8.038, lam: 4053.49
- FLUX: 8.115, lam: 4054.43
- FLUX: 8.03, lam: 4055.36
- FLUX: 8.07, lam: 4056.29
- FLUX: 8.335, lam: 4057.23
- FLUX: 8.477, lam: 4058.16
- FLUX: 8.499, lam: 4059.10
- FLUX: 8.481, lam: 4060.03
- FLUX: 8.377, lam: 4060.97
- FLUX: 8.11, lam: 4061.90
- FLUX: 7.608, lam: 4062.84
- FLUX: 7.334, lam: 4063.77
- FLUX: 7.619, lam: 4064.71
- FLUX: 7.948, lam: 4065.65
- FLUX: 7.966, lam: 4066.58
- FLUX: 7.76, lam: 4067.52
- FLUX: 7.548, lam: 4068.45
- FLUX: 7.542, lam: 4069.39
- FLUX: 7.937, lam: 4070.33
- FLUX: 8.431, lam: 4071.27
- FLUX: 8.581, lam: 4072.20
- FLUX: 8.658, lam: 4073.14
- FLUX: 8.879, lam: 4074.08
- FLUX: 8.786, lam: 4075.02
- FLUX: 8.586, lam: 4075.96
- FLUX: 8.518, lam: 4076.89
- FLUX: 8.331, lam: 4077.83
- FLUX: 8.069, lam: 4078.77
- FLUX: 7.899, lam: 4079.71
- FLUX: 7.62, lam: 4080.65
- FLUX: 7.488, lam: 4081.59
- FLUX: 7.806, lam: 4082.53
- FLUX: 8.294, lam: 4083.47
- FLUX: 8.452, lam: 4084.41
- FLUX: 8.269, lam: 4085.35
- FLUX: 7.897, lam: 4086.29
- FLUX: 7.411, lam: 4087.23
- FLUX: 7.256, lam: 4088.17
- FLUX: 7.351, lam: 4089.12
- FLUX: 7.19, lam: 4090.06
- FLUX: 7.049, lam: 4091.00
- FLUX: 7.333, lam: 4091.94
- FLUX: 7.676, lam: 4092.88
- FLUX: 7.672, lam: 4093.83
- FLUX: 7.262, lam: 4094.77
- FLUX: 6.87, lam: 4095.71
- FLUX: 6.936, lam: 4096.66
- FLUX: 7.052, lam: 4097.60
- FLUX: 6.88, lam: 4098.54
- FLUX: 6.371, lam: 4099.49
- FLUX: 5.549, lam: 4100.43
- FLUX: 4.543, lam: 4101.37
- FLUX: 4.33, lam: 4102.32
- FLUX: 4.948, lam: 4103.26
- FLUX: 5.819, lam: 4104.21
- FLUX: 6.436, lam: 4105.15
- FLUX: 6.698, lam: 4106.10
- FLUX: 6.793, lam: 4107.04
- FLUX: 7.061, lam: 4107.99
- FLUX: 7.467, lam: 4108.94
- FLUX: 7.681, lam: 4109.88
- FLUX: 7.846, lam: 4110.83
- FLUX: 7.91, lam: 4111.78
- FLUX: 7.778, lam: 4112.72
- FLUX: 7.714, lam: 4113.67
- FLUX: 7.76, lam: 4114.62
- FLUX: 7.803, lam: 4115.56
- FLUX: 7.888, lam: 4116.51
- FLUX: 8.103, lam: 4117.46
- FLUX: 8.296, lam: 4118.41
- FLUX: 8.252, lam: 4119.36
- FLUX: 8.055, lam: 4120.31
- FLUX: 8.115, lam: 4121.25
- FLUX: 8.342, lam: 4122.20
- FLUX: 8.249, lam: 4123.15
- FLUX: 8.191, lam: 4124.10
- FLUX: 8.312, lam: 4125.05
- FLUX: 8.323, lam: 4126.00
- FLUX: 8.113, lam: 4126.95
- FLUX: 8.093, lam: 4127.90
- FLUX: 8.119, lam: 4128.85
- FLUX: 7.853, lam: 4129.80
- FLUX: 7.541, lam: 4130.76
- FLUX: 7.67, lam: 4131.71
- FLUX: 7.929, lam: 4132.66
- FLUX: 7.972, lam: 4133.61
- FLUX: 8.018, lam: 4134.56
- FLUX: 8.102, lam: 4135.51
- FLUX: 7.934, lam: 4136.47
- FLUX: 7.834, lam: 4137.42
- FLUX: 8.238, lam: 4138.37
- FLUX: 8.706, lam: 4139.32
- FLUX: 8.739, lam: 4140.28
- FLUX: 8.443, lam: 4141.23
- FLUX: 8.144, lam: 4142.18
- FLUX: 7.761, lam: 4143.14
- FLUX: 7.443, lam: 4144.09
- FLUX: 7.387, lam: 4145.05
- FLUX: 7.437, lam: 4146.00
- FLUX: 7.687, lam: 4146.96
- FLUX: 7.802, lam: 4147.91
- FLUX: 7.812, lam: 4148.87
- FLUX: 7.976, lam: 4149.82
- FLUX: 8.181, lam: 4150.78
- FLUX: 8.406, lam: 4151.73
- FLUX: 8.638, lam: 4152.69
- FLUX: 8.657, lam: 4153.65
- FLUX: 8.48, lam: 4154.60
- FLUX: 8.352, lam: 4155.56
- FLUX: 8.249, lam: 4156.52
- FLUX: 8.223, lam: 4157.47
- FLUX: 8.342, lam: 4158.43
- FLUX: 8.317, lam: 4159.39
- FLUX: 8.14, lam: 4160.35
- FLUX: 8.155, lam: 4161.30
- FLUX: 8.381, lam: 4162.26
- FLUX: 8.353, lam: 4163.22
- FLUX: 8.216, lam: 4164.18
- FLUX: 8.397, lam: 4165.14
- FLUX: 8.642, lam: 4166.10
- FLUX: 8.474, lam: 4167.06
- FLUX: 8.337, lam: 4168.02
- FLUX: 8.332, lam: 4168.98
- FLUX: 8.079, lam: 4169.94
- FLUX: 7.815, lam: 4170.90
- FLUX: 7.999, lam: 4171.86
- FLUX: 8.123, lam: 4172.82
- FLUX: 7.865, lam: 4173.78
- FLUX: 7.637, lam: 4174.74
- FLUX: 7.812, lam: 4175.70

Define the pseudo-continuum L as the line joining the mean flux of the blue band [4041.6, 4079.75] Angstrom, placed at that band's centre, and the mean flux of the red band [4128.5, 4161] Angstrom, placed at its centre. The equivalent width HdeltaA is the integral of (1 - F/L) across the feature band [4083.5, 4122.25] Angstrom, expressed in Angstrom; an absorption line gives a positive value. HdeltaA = 4.34 Angstrom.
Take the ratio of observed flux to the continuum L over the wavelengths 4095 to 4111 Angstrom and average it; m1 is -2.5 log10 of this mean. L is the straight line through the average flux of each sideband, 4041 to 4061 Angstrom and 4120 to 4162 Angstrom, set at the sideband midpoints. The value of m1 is 0.26 mag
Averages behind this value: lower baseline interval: 8.27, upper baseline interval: 8.1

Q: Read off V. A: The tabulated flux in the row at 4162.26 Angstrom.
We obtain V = 8.381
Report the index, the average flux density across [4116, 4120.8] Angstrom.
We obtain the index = 8.12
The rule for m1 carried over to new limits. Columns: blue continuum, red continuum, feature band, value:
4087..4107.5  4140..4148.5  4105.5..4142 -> -0.09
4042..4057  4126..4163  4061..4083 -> 0.02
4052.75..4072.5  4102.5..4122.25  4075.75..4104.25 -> 0.07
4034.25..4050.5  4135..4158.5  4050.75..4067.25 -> 0.01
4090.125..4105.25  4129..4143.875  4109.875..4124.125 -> -0.11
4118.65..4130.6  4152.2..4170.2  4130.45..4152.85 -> 0.03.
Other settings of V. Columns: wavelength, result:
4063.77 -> 7.334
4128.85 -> 8.119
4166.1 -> 8.642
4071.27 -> 8.431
